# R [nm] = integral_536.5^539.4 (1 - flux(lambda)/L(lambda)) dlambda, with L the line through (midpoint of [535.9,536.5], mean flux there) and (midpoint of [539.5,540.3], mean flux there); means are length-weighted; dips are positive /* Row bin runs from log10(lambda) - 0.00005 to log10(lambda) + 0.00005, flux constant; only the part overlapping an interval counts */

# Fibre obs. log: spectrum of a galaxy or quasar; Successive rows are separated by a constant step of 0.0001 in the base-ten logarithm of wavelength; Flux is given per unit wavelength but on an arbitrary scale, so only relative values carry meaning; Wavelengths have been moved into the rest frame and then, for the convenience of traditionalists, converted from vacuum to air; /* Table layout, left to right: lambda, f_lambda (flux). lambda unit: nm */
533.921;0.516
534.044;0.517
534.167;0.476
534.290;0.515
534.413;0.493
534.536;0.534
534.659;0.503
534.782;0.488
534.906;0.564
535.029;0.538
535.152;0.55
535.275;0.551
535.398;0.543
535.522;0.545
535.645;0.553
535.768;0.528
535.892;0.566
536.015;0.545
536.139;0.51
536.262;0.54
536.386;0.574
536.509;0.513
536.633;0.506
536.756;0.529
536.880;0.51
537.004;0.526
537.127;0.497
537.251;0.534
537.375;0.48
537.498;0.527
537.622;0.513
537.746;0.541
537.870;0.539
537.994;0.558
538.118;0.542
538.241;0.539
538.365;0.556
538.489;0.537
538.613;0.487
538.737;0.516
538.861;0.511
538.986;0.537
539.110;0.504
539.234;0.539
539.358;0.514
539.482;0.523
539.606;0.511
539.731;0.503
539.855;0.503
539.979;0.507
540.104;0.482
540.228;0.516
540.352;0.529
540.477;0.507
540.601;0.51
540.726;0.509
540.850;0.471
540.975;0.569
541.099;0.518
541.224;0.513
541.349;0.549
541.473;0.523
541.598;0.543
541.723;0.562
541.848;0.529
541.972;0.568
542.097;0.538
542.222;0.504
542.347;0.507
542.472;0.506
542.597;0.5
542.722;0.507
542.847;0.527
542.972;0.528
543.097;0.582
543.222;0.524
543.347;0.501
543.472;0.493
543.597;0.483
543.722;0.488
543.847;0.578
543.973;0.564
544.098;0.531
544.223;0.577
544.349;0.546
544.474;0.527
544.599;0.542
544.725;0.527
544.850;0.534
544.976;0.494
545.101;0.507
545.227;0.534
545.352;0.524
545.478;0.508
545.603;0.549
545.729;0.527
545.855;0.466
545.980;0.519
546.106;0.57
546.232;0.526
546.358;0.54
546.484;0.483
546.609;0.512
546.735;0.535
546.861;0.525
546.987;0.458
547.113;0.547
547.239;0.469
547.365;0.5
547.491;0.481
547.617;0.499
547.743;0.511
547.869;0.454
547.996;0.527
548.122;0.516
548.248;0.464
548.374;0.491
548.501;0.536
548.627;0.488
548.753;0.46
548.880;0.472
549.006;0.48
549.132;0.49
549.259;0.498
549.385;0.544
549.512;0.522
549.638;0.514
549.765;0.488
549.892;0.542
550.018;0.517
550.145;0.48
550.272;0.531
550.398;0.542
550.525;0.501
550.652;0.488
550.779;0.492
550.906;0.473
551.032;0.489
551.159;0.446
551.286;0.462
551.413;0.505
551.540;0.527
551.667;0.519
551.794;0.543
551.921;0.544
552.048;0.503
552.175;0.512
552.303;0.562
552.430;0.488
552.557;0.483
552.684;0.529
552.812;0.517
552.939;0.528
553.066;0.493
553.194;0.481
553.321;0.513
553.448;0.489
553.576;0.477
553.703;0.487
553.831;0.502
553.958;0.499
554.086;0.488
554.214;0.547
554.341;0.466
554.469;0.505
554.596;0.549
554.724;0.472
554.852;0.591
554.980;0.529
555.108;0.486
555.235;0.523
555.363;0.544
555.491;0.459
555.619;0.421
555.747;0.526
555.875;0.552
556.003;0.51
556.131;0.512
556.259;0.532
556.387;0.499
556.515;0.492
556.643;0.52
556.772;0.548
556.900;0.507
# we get 0.01 nm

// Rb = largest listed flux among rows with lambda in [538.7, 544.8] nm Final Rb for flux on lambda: 0.582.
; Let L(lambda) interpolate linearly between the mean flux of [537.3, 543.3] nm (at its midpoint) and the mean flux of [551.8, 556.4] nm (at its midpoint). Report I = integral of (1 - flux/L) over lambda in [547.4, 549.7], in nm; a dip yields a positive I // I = 0.08 nm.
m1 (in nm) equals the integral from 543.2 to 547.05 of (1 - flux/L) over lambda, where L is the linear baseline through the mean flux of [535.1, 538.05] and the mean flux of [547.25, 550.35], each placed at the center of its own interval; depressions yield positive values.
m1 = -0.095 nm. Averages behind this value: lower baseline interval 0.532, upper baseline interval 0.5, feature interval 0.522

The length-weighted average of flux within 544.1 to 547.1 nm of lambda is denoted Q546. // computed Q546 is 0.524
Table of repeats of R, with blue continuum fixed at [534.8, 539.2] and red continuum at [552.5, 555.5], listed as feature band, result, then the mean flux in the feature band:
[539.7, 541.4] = 0.04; 0.513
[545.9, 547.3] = 0.00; 0.516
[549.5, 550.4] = 0.00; 0.515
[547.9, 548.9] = 0.04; 0.493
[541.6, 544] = -0.01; 0.526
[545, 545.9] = 0.01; 0.517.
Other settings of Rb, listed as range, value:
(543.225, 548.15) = 0.578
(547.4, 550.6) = 0.544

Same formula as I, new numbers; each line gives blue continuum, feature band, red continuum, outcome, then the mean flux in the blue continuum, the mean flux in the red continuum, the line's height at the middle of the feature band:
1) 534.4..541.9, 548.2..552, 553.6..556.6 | 0.09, 0.526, 0.508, 0.513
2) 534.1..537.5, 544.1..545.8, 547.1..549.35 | -0.10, 0.526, 0.493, 0.502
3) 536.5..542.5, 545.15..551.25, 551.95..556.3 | 0.11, 0.522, 0.508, 0.514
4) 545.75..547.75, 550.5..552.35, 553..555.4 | 0.01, 0.509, 0.507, 0.508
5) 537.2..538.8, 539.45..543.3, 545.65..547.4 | 0.01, 0.529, 0.513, 0.522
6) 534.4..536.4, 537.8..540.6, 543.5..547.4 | 0.06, 0.537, 0.522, 0.531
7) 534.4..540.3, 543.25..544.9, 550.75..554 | -0.05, 0.526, 0.503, 0.515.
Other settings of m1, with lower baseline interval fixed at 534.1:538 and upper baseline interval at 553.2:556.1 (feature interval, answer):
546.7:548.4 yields 0.05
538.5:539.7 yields 0.02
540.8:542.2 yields -0.04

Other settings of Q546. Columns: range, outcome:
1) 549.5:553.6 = 0.506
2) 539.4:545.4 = 0.523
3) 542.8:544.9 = 0.533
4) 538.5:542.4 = 0.52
